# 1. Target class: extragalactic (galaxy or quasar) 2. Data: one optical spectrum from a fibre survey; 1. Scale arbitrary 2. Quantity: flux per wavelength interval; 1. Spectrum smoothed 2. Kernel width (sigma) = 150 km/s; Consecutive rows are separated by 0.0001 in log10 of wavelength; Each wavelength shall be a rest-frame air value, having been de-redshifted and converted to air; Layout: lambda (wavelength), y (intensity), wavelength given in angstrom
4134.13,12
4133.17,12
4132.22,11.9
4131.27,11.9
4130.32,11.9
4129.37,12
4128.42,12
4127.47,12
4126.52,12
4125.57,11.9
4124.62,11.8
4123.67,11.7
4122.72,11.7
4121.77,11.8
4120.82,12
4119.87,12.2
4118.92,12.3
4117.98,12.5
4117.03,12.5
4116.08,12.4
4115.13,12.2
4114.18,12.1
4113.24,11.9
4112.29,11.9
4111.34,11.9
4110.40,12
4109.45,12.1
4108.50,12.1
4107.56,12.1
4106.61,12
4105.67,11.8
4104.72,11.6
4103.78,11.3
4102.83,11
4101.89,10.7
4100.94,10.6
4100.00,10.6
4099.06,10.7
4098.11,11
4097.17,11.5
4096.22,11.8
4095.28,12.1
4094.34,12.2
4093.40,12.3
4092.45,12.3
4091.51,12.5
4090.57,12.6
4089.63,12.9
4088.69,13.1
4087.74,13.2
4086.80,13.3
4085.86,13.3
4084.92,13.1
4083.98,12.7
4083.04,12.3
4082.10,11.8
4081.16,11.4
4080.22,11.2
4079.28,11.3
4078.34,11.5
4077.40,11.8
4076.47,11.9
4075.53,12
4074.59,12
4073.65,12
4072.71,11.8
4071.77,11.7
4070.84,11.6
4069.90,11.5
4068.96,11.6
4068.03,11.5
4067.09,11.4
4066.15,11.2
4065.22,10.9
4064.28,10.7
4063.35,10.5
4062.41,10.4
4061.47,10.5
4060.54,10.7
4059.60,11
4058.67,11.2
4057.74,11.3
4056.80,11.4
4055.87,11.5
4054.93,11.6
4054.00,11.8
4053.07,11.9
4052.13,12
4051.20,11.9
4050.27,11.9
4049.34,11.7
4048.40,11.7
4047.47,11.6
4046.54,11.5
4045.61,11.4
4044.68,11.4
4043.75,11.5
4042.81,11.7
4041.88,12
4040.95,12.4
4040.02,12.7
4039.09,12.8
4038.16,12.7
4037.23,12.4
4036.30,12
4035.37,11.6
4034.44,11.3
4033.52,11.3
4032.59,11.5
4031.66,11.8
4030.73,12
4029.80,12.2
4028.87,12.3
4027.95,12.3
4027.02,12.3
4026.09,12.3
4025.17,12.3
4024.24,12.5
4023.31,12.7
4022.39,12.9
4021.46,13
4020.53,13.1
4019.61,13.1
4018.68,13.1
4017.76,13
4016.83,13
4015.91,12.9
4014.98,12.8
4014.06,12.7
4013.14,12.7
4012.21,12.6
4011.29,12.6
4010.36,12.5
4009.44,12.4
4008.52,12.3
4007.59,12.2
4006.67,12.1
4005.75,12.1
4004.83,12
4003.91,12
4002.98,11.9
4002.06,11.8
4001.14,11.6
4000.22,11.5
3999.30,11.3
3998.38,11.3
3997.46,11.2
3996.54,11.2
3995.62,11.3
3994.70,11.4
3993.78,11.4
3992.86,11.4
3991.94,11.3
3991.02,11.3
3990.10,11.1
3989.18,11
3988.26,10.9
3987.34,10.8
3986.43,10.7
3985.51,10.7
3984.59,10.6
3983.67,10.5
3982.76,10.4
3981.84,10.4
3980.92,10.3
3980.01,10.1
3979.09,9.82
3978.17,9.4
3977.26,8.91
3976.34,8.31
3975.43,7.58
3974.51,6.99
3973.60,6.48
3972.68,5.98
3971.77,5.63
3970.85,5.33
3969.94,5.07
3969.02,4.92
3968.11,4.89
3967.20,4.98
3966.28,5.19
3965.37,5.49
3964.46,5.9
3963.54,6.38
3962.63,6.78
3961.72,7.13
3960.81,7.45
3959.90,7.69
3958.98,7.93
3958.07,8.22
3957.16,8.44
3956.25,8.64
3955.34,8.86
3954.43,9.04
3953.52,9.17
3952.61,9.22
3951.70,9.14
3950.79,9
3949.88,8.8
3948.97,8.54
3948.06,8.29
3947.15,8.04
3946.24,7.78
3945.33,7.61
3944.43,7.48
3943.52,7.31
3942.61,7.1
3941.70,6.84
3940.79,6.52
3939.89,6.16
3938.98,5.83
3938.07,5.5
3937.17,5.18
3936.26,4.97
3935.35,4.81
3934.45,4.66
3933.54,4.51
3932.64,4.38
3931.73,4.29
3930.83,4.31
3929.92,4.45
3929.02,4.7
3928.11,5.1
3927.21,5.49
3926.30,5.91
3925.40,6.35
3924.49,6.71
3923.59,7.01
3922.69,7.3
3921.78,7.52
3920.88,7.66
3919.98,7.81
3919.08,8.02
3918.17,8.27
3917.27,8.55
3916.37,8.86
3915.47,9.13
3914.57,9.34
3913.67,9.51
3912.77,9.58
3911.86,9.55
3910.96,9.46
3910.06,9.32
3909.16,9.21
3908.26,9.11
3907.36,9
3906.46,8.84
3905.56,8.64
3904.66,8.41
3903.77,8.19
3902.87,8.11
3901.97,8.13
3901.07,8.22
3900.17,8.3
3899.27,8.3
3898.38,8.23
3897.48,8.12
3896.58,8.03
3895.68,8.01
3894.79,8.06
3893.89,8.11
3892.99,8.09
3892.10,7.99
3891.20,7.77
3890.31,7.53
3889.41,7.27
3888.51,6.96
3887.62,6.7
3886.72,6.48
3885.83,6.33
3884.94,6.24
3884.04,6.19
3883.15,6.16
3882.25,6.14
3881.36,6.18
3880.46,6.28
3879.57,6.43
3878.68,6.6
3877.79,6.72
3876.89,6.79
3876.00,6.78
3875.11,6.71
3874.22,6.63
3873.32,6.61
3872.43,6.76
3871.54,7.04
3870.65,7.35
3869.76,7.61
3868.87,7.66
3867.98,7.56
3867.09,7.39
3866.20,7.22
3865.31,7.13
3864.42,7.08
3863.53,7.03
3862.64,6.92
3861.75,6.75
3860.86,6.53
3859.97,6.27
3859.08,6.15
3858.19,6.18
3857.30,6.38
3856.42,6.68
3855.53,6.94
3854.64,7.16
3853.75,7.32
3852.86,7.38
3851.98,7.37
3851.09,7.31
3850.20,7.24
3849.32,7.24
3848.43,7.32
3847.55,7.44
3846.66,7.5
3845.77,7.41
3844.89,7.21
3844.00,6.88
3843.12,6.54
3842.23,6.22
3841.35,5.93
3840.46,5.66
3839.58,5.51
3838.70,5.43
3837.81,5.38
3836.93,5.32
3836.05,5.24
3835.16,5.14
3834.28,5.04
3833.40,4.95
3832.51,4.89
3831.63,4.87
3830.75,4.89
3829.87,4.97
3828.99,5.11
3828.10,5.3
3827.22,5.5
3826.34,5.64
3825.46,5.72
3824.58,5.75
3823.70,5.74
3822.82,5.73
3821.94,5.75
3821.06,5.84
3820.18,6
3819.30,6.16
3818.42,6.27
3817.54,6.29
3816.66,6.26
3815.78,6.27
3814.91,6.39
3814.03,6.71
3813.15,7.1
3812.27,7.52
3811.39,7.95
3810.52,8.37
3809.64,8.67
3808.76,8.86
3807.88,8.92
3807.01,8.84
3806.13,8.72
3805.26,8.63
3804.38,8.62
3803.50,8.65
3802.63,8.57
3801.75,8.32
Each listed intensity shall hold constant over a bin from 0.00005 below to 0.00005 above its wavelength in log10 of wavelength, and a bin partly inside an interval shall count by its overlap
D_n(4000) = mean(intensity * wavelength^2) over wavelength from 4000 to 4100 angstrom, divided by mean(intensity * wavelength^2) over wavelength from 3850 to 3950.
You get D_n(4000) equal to 1.80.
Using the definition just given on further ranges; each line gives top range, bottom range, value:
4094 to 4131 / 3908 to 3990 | 1.68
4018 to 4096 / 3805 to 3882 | 2.02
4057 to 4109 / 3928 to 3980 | 1.82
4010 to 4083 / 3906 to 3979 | 1.74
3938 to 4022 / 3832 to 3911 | 1.43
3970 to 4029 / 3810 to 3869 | 1.89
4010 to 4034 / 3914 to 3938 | 2.07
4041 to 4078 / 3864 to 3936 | 1.71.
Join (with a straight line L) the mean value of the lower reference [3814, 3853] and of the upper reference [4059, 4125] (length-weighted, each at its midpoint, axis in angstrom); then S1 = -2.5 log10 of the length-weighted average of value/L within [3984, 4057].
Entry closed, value -0.171 mag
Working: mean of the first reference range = 6.05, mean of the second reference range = 11.8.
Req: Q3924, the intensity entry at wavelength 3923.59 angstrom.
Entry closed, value 7.01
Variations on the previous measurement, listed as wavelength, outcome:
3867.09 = 7.39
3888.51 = 6.96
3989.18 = 11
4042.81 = 11.7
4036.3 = 12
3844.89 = 7.21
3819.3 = 6.16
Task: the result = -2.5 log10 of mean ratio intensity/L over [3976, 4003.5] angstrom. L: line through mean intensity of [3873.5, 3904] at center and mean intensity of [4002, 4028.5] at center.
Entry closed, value 0.07 mag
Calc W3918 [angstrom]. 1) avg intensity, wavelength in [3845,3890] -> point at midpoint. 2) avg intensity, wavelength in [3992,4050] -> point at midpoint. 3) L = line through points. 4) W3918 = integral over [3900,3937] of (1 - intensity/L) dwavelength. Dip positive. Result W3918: 5.16 angstrom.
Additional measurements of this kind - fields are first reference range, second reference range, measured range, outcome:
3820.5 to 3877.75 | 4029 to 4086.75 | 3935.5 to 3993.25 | 8.19 angstrom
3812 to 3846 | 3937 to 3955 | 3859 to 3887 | -0.96 angstrom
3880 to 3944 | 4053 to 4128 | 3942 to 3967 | 1.53 angstrom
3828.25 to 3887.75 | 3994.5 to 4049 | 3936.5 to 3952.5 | 3.58 angstrom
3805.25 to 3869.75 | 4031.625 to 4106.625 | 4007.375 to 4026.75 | -3.91 angstrom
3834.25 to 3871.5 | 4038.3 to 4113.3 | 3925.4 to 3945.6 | 7.05 angstrom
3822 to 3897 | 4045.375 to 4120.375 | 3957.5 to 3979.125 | 5.66 angstrom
